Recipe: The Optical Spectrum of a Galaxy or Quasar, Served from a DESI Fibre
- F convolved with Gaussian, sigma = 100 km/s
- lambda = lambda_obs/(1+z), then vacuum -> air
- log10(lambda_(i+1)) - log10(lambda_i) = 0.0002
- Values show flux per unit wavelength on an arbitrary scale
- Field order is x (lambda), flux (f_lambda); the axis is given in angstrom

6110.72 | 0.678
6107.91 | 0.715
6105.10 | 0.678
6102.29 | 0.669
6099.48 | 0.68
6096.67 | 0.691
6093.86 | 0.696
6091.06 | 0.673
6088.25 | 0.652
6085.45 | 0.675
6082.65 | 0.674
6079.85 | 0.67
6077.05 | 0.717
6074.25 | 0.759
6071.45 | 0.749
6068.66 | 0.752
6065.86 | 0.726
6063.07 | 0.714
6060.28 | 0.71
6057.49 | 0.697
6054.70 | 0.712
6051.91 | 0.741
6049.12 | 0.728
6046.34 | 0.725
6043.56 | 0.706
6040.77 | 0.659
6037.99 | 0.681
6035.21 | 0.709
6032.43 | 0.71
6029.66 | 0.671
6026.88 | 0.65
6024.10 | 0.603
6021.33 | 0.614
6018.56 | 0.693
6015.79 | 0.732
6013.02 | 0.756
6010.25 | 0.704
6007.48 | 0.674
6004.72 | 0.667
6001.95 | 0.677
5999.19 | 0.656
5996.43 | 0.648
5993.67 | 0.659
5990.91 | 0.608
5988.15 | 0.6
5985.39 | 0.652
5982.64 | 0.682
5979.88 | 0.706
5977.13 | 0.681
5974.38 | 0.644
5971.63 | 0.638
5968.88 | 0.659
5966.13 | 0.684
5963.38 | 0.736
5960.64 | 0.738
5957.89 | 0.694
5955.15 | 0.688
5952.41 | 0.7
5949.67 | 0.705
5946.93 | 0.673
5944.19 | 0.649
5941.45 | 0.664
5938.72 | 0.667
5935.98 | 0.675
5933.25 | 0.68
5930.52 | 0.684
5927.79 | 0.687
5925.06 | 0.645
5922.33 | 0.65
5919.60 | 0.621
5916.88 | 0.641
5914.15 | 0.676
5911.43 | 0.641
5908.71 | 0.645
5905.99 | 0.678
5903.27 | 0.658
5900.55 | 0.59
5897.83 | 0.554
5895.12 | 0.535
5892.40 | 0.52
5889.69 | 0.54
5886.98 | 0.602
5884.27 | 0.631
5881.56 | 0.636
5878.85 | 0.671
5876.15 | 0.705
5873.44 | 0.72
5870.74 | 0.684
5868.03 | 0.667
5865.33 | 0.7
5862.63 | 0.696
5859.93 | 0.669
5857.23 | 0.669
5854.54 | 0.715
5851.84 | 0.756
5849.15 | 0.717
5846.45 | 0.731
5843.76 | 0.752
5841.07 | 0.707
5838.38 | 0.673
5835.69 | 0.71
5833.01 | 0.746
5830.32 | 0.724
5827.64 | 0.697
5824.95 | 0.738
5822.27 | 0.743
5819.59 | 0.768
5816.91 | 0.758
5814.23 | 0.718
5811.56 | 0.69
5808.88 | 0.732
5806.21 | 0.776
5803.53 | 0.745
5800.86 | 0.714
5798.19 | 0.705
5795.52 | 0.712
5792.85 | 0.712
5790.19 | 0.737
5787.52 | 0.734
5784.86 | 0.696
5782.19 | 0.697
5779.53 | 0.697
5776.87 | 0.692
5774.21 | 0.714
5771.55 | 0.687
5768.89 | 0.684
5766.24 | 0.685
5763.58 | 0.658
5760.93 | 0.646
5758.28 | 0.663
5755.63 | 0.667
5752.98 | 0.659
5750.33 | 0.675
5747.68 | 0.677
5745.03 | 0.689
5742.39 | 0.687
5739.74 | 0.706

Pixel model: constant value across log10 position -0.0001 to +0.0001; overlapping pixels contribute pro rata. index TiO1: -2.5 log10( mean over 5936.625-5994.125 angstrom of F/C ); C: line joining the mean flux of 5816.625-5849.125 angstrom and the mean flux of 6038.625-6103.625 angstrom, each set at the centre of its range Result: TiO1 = 0.064 mag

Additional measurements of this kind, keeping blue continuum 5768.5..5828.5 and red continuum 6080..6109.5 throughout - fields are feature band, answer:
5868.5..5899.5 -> 0.147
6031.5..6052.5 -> -0.029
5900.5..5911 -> 0.091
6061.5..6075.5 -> -0.085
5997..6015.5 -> 0.003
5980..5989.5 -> 0.068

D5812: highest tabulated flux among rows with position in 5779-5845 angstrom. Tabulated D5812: 0.776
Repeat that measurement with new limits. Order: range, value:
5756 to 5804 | 0.745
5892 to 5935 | 0.687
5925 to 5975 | 0.738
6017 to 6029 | 0.693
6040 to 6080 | 0.759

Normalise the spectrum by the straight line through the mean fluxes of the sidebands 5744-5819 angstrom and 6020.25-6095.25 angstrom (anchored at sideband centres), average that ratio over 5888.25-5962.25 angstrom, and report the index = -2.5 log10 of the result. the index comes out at 0.081 mag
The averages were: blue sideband 0.701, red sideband 0.696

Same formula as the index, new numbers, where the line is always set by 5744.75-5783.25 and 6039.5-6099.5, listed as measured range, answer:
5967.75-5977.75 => 0.07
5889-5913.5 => 0.15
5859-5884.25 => 0.01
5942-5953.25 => 0.02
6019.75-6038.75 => 0.06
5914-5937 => 0.05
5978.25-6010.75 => 0.06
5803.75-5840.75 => -0.07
